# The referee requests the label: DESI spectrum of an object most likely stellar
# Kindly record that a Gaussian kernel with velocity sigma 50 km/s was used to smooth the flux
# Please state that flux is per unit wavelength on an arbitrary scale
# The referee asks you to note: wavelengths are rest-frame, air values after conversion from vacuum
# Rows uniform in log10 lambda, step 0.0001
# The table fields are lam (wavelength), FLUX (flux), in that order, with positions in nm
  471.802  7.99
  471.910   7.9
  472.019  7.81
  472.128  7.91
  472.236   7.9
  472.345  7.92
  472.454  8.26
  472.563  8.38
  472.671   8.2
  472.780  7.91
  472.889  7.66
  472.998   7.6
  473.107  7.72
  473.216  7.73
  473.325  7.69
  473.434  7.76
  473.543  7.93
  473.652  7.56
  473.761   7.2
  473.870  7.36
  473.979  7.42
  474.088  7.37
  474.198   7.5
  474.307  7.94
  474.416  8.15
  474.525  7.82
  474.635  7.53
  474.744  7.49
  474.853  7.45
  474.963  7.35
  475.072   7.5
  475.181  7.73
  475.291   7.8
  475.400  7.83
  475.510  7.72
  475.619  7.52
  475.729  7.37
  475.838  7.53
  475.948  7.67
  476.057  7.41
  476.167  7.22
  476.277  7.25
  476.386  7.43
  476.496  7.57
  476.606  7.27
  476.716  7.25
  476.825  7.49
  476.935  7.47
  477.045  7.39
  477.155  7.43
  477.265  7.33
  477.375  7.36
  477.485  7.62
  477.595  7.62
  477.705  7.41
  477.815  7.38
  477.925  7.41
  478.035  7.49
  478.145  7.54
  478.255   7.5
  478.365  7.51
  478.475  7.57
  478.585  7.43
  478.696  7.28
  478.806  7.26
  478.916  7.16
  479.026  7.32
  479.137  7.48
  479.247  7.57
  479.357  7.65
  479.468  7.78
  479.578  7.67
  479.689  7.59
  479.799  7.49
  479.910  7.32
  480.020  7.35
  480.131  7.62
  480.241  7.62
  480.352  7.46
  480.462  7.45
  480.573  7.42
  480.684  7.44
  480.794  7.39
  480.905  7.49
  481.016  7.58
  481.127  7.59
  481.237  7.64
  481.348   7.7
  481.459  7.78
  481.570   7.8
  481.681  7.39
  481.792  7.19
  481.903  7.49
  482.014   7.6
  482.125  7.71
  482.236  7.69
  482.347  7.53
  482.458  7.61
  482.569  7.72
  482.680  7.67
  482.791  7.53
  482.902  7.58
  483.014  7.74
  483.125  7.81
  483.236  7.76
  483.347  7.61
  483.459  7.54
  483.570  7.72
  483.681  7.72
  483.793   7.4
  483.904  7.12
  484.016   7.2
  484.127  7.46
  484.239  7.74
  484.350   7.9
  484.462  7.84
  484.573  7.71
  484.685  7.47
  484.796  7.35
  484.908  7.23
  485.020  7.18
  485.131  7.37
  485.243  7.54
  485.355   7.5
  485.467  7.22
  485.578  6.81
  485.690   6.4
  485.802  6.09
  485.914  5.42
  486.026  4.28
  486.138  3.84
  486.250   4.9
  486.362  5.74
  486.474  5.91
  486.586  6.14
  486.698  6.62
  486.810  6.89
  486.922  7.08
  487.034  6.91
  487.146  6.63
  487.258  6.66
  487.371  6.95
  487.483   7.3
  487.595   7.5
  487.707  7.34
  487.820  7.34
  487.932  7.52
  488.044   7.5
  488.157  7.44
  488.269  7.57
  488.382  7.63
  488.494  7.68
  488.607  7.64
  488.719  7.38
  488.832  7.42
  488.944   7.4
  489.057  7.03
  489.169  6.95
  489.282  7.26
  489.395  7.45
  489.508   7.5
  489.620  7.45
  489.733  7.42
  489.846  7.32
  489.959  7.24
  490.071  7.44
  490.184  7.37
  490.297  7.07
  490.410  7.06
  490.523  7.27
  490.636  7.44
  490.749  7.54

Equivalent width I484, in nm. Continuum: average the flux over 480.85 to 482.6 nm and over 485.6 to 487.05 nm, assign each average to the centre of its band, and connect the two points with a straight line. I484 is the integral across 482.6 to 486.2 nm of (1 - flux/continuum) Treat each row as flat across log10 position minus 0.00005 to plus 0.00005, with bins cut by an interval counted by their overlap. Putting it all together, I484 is -0.30 nm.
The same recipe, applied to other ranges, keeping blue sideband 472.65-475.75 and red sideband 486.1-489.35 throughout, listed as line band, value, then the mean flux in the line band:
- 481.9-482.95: -0.06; 7.62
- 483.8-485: -0.07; 7.49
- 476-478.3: 0.02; 7.42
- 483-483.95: -0.06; 7.61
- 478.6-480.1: -0.02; 7.45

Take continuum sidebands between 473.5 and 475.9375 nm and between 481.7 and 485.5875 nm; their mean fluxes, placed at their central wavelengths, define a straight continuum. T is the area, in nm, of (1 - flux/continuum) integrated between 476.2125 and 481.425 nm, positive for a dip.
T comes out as 0.06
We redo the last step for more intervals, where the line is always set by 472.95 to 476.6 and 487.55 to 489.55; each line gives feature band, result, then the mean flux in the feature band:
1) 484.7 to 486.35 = 0.24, 6.38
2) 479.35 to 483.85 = -0.05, 7.58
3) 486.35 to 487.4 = 0.12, 6.58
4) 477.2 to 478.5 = 0.01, 7.48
